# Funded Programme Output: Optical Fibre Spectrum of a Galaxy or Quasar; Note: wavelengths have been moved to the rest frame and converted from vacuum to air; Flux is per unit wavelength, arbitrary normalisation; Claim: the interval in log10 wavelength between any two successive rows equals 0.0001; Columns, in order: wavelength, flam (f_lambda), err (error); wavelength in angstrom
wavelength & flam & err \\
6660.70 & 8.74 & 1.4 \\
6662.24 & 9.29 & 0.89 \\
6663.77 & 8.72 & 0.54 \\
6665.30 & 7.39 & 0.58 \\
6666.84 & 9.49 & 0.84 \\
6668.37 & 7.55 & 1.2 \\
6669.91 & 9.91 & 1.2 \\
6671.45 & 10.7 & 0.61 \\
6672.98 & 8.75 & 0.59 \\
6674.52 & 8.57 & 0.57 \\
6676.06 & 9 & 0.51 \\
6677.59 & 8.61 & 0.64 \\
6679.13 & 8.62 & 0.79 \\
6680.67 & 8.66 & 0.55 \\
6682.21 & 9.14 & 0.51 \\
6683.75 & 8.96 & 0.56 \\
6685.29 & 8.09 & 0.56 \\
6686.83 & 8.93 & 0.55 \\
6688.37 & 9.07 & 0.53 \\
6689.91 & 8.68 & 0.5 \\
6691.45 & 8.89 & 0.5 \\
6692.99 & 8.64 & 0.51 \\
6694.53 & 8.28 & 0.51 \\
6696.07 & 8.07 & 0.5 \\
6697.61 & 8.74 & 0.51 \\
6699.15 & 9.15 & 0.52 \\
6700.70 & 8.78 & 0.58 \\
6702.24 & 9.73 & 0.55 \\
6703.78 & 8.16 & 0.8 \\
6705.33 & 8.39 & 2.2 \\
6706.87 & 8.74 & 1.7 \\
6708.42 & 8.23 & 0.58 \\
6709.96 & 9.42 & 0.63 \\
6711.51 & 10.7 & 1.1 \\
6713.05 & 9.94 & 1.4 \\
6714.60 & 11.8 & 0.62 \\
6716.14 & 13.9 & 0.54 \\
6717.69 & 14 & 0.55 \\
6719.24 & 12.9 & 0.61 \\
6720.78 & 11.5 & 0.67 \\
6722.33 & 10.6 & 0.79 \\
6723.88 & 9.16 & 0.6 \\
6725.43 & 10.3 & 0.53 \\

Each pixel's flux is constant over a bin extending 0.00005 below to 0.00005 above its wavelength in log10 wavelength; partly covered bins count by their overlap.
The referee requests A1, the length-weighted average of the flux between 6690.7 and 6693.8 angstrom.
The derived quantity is 8.76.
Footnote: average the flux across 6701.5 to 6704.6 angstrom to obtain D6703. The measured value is 8.92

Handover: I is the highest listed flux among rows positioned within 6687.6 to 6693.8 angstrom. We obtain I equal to 9.07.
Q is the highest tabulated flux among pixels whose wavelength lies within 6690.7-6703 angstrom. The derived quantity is 9.73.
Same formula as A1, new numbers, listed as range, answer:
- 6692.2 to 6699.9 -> 8.58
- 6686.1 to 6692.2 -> 8.89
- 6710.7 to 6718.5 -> 12.1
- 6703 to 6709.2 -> 8.39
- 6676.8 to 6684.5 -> 8.8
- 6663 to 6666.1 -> 8.08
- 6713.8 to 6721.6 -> 12.8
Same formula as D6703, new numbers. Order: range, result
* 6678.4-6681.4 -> 8.63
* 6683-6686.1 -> 8.52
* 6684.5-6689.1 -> 8.69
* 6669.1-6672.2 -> 10.2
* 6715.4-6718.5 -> 13.9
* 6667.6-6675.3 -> 9.09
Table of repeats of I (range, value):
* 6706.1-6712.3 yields 10.7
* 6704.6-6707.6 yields 8.74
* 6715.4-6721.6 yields 14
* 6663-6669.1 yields 9.49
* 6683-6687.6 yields 8.96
